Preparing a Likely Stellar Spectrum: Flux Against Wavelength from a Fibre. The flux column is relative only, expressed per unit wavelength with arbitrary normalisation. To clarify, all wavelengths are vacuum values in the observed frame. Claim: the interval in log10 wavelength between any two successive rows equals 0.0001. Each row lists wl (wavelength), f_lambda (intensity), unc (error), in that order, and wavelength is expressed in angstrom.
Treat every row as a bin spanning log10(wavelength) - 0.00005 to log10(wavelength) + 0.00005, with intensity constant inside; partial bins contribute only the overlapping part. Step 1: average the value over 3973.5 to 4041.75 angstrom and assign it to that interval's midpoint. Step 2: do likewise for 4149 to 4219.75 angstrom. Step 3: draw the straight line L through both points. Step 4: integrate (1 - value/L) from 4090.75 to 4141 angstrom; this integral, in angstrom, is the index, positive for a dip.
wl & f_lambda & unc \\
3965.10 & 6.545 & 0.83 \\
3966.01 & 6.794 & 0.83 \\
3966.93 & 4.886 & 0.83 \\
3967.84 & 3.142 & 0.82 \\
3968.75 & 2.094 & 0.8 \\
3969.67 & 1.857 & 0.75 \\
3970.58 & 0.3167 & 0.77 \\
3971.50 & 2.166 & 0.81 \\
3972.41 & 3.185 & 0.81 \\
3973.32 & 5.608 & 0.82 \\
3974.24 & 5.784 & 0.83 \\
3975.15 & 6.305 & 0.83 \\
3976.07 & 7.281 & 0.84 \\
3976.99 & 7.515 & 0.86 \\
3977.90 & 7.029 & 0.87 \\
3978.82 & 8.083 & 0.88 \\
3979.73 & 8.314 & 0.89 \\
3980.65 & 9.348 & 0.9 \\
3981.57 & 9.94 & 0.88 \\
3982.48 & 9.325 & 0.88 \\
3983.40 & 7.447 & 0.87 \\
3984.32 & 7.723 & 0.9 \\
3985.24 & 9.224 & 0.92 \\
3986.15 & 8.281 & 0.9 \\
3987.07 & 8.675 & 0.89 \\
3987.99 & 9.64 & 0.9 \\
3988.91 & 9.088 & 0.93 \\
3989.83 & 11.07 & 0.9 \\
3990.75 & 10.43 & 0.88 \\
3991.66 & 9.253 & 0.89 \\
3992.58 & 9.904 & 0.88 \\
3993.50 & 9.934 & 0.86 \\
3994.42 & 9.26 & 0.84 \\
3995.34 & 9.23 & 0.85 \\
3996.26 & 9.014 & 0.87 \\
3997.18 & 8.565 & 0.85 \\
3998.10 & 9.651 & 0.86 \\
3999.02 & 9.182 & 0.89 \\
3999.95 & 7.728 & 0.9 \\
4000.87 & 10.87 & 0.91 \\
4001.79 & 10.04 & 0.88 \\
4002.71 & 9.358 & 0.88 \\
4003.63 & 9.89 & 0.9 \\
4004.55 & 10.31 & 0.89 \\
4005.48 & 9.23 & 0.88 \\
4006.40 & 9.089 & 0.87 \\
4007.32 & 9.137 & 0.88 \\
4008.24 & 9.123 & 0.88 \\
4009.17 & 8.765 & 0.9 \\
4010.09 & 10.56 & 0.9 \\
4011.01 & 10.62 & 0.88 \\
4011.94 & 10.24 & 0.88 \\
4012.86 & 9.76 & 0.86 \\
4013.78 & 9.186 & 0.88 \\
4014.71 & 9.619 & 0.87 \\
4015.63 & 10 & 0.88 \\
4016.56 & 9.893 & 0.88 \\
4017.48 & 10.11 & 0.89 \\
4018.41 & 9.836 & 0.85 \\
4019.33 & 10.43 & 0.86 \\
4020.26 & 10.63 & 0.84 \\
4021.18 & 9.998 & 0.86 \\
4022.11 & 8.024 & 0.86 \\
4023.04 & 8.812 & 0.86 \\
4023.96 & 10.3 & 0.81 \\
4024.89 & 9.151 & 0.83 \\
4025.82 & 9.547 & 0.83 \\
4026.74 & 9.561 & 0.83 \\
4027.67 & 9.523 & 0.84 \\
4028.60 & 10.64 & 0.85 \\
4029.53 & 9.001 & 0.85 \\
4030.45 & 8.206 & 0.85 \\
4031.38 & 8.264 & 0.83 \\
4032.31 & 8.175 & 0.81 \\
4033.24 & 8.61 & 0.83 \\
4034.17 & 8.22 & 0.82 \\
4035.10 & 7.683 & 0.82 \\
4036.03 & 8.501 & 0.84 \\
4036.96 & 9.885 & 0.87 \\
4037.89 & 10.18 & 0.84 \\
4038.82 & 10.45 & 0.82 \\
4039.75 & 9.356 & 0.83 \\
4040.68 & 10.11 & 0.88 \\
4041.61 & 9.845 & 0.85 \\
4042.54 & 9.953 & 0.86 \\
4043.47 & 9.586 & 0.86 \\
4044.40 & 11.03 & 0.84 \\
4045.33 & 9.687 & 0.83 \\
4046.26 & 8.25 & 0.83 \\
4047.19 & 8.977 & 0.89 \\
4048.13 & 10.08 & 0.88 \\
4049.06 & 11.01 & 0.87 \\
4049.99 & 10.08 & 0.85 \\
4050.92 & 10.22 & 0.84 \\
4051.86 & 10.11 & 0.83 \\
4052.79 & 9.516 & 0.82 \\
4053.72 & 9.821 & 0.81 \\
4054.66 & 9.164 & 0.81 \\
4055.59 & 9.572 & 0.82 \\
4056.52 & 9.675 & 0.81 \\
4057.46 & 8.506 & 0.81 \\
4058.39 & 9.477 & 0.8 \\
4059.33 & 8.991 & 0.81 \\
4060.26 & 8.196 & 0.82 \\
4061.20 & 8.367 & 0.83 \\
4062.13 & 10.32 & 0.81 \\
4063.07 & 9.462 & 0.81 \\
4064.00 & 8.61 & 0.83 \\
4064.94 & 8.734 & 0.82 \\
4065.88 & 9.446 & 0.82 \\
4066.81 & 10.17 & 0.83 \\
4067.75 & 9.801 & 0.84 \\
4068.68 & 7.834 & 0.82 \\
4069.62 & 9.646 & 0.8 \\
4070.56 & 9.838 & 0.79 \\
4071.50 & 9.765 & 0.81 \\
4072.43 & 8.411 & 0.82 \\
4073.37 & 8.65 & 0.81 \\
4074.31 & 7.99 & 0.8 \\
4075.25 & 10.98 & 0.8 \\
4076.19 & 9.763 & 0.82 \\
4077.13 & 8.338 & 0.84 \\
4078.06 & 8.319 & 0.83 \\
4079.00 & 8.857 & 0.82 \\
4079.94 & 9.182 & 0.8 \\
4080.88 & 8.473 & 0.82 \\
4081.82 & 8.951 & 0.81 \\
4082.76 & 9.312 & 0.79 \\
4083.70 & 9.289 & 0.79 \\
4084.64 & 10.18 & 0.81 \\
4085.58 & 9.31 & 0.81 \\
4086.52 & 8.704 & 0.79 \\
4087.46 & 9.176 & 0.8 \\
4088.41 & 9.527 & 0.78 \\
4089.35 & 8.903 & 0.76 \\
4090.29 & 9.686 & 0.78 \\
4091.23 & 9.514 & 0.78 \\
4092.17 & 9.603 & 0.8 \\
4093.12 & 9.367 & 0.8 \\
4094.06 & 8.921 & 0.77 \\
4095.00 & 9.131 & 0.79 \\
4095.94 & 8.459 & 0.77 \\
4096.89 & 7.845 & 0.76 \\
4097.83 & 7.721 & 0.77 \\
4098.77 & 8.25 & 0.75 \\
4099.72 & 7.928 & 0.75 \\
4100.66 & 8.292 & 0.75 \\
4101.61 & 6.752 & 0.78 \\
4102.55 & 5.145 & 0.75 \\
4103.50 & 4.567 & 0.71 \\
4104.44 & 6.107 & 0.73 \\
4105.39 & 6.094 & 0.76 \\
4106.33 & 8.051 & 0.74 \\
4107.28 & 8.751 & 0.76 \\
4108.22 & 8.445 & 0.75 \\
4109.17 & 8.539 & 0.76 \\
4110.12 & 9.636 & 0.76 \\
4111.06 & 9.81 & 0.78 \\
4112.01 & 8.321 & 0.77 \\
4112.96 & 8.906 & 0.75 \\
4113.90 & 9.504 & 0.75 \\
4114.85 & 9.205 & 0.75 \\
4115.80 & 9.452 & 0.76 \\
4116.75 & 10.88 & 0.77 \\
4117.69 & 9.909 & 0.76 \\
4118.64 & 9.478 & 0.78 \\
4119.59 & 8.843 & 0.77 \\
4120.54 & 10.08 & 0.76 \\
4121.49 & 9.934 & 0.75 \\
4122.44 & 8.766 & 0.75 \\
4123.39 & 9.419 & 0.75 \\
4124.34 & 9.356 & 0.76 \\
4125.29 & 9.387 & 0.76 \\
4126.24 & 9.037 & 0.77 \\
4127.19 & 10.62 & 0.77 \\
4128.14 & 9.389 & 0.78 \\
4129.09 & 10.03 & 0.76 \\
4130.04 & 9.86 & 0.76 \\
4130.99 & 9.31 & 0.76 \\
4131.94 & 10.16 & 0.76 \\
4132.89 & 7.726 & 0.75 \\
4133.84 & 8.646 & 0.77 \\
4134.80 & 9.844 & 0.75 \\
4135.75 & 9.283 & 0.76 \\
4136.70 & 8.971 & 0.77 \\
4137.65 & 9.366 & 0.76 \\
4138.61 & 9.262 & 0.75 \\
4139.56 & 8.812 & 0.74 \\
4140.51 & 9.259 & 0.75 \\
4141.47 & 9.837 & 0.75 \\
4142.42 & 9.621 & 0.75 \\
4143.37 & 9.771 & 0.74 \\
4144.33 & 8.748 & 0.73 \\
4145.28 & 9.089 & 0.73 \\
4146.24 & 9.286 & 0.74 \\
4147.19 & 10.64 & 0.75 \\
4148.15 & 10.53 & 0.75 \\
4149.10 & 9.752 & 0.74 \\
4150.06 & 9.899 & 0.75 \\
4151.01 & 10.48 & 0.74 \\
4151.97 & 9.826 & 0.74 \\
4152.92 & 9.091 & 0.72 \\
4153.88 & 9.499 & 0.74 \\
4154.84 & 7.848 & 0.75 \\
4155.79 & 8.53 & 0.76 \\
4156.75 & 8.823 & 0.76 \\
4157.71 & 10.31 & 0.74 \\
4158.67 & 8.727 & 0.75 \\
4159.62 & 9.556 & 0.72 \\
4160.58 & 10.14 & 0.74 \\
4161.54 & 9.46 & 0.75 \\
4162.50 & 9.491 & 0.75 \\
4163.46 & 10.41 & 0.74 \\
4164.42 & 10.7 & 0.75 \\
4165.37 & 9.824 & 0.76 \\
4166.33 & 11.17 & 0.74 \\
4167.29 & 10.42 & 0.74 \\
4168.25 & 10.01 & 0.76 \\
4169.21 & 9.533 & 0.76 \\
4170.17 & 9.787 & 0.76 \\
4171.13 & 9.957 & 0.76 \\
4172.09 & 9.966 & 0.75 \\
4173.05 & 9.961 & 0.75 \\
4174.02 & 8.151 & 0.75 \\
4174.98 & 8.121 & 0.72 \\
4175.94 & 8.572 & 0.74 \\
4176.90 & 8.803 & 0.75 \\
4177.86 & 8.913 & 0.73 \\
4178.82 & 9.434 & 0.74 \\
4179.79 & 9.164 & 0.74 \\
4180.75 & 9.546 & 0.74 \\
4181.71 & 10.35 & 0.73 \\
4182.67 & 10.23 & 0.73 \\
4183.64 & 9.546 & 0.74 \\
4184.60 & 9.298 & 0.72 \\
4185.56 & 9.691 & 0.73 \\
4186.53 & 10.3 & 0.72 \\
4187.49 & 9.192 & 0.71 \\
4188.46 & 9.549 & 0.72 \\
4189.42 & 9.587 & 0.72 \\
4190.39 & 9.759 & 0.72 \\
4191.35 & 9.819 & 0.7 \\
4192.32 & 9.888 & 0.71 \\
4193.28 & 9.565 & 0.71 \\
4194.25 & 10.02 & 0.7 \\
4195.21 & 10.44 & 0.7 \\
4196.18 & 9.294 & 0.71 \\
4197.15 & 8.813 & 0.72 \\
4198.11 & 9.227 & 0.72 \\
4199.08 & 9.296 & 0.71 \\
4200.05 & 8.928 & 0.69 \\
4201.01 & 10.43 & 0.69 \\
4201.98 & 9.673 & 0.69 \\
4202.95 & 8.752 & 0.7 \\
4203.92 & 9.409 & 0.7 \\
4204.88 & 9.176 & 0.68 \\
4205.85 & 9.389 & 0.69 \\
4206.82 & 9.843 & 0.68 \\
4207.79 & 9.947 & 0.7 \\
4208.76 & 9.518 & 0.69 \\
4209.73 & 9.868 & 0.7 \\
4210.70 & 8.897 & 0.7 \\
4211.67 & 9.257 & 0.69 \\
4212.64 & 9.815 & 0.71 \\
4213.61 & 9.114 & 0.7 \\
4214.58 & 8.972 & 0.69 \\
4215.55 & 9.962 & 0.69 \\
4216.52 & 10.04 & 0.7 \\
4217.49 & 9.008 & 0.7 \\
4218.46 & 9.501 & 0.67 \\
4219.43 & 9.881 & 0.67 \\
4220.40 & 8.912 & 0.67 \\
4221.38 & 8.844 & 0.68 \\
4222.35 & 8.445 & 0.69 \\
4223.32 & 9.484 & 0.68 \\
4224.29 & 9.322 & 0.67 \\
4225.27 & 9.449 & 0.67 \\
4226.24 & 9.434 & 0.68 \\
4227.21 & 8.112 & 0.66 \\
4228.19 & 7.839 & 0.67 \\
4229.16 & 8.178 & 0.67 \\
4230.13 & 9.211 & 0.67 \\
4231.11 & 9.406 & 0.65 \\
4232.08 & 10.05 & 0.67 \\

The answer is 3.1 angstrom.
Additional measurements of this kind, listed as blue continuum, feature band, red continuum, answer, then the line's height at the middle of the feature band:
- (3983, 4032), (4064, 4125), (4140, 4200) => 4.3 angstrom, 9.52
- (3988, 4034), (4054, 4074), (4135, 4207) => 0.8 angstrom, 9.53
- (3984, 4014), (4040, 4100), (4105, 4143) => 0.6 angstrom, 9.35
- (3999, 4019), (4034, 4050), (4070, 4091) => -0.3 angstrom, 9.44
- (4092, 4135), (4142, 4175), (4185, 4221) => -1.8 angstrom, 9.15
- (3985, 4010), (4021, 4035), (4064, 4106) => 0.2 angstrom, 9.16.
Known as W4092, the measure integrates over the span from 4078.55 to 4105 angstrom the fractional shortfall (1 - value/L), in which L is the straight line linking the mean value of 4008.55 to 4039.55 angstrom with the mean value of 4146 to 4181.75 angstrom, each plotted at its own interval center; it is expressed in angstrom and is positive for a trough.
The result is 3.0 angstrom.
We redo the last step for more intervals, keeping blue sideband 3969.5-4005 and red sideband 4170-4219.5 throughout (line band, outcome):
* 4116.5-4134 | -0.9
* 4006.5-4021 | -2.6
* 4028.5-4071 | -4.0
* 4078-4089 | -0.5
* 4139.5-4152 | -0.7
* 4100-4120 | 1.4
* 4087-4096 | -0.4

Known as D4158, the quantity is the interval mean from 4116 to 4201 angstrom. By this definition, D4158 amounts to 9.55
